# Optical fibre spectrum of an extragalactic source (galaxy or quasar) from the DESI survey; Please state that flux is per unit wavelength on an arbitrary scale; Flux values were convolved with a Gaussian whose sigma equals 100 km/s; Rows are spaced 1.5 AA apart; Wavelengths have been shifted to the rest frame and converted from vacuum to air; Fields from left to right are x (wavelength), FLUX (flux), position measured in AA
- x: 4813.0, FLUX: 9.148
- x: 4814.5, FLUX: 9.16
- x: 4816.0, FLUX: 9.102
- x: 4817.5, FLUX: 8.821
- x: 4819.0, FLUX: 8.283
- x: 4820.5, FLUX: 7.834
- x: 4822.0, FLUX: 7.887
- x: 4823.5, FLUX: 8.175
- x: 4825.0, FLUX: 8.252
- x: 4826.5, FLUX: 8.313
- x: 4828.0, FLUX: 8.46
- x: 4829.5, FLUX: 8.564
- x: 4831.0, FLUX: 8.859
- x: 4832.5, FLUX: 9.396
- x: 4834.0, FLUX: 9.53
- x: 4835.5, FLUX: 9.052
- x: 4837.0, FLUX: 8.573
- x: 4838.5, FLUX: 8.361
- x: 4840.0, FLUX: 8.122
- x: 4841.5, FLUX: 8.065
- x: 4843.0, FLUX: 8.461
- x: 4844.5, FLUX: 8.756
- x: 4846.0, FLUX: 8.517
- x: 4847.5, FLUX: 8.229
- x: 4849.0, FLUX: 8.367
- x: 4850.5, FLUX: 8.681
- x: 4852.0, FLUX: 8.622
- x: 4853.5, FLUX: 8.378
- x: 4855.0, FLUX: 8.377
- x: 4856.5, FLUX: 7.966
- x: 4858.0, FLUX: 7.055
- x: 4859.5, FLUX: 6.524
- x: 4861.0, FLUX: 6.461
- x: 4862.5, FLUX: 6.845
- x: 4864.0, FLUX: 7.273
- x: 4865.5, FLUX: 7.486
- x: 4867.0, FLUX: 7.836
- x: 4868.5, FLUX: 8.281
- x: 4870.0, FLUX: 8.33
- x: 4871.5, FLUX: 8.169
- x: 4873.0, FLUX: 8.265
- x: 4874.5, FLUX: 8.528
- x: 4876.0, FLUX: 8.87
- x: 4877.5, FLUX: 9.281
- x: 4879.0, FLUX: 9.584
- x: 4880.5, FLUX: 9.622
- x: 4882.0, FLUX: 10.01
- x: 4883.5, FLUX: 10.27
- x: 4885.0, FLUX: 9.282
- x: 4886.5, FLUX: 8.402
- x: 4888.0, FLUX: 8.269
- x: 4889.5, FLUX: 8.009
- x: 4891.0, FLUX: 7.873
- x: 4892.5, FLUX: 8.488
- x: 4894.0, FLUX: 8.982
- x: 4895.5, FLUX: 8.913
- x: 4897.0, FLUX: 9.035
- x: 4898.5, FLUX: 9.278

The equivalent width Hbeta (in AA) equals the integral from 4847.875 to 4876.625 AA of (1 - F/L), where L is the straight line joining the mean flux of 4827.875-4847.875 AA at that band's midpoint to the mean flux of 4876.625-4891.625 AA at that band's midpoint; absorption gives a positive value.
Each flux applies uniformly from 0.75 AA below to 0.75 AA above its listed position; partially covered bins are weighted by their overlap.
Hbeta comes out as 3.1 AA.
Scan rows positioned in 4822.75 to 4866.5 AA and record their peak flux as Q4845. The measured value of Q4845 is 9.53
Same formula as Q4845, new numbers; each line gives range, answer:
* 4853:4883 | 10.01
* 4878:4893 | 10.27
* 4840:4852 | 8.756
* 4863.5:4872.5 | 8.33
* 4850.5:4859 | 8.681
